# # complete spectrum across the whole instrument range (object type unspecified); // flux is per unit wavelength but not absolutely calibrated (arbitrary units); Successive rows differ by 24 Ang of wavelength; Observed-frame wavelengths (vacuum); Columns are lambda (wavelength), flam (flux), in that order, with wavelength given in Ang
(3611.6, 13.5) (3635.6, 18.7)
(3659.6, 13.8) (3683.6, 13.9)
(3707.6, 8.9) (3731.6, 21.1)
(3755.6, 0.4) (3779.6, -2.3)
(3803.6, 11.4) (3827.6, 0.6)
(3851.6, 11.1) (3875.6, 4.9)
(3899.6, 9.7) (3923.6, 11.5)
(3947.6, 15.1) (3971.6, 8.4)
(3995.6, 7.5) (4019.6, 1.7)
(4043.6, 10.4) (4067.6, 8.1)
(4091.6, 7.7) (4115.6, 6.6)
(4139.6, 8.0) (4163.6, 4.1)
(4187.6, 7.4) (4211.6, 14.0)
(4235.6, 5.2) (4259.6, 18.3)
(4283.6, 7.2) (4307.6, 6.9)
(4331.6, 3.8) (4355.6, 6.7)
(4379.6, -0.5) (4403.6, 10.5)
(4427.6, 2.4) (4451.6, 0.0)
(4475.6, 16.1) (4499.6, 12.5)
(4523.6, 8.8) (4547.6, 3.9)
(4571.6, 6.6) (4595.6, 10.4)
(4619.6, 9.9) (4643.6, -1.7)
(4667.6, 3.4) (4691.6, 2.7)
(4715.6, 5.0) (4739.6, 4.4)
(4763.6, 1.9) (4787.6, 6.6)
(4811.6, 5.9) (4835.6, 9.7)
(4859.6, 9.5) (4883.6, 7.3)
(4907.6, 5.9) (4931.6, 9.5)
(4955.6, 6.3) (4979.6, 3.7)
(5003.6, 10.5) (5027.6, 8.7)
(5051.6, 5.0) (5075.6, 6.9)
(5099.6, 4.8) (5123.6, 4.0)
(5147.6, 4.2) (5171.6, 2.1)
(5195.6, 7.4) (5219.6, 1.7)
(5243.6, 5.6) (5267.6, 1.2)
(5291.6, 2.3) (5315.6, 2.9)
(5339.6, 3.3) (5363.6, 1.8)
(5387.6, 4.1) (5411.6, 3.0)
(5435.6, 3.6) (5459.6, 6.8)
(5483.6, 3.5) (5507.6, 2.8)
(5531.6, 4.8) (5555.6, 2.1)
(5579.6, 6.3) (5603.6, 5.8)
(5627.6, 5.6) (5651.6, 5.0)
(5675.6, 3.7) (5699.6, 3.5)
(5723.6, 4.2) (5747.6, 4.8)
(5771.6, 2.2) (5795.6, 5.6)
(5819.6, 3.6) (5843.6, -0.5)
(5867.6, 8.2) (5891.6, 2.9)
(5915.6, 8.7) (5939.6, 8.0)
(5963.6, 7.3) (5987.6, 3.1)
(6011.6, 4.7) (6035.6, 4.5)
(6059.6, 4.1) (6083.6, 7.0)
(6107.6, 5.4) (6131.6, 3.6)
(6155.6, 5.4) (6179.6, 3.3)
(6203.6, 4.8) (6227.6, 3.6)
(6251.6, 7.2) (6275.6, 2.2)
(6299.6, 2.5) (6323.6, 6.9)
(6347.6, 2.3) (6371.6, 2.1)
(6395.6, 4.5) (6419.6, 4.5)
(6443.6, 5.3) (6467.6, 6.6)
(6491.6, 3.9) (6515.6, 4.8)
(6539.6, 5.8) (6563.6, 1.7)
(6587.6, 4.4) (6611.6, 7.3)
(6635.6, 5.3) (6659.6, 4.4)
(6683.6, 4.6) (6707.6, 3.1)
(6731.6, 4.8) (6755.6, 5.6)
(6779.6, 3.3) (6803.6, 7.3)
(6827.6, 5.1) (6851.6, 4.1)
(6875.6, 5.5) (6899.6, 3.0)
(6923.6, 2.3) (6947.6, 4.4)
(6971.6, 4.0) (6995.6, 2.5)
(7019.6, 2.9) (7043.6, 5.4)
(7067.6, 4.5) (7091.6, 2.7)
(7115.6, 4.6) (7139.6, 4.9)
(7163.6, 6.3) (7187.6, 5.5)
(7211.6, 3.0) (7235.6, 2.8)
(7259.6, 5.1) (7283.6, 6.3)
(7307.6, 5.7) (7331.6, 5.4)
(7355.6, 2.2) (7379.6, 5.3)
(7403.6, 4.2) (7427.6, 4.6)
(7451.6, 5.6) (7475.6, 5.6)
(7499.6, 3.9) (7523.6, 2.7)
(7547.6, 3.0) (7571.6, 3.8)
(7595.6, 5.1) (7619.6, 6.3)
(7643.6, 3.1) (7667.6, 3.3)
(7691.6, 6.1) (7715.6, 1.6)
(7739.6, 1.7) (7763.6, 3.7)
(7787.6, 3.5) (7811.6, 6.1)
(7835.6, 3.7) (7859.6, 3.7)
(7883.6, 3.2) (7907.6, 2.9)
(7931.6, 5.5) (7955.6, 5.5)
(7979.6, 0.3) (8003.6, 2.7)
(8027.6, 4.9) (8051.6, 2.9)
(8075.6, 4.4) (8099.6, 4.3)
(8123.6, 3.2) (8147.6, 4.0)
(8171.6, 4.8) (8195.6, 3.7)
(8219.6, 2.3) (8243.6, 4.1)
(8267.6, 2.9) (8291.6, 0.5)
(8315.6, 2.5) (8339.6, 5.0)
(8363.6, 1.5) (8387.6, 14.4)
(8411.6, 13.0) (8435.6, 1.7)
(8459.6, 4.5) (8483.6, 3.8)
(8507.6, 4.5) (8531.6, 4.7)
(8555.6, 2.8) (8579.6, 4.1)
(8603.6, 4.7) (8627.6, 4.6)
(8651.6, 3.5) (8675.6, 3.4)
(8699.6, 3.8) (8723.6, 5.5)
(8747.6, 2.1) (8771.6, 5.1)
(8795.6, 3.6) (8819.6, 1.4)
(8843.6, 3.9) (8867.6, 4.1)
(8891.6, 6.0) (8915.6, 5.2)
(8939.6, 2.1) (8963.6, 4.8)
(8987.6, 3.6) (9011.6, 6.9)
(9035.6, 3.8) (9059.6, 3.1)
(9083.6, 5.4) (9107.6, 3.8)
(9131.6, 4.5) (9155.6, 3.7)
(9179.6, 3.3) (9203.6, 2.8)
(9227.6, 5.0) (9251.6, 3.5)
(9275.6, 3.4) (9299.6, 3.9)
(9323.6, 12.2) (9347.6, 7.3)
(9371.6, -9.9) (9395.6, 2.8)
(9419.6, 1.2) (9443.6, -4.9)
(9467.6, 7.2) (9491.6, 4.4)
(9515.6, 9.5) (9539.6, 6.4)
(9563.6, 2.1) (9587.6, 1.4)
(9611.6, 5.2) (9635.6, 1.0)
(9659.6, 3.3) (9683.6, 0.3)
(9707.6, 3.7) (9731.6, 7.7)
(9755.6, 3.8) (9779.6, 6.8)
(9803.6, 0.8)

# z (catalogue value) 1.25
